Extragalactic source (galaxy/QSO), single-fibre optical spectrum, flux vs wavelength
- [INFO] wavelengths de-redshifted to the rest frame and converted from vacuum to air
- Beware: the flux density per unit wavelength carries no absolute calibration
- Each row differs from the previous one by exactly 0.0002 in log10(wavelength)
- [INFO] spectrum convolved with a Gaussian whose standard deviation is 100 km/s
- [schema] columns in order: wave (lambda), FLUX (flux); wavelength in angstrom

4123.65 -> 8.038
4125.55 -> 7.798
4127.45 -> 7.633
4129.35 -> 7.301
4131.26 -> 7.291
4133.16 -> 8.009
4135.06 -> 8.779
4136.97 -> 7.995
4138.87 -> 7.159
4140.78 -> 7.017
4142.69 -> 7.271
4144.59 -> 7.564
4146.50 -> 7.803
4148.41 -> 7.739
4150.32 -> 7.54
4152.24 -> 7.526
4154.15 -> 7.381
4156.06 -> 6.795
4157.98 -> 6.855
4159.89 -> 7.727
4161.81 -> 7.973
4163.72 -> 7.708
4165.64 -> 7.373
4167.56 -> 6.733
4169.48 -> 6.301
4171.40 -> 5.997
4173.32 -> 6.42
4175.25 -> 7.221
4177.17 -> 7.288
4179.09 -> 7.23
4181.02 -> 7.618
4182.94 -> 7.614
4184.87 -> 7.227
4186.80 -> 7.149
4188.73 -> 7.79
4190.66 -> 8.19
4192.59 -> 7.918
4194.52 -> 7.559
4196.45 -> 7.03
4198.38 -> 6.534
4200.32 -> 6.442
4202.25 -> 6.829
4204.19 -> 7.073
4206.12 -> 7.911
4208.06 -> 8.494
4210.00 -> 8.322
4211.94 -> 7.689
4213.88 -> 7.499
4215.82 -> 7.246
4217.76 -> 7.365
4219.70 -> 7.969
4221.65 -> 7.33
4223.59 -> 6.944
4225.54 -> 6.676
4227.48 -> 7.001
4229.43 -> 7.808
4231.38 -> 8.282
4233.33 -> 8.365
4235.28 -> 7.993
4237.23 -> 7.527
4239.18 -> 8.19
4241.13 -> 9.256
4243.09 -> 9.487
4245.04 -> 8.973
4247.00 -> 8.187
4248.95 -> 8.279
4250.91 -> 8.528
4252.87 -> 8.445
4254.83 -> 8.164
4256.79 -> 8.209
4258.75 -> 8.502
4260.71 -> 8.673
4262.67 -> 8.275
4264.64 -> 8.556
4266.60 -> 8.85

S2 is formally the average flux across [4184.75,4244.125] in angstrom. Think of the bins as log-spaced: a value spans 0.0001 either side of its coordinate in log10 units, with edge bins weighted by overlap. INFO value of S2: 7.66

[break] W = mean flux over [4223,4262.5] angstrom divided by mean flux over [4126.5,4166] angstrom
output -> 1.09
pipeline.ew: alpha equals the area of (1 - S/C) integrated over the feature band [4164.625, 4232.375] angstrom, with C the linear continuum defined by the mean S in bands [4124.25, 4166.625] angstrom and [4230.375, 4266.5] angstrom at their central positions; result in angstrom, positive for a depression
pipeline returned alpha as 5.9 angstrom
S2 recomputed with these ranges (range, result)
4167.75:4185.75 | 6.98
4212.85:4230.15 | 7.31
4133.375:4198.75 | 7.37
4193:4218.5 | 7.4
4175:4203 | 7.32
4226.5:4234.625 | 7.87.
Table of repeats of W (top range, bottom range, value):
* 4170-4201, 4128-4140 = 0.93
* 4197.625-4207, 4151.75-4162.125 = 0.95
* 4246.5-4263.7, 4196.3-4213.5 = 1.13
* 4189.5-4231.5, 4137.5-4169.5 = 1.01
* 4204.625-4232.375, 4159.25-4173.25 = 1.08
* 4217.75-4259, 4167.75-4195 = 1.12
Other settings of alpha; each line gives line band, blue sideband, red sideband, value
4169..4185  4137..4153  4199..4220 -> 1.1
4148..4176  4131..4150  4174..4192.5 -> 1.6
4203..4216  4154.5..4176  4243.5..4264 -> 0.0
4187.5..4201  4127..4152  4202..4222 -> 0.5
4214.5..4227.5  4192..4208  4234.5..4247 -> 1.1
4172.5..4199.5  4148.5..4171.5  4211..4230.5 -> -0.2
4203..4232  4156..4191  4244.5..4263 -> 1.1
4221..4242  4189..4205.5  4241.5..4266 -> 0.7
